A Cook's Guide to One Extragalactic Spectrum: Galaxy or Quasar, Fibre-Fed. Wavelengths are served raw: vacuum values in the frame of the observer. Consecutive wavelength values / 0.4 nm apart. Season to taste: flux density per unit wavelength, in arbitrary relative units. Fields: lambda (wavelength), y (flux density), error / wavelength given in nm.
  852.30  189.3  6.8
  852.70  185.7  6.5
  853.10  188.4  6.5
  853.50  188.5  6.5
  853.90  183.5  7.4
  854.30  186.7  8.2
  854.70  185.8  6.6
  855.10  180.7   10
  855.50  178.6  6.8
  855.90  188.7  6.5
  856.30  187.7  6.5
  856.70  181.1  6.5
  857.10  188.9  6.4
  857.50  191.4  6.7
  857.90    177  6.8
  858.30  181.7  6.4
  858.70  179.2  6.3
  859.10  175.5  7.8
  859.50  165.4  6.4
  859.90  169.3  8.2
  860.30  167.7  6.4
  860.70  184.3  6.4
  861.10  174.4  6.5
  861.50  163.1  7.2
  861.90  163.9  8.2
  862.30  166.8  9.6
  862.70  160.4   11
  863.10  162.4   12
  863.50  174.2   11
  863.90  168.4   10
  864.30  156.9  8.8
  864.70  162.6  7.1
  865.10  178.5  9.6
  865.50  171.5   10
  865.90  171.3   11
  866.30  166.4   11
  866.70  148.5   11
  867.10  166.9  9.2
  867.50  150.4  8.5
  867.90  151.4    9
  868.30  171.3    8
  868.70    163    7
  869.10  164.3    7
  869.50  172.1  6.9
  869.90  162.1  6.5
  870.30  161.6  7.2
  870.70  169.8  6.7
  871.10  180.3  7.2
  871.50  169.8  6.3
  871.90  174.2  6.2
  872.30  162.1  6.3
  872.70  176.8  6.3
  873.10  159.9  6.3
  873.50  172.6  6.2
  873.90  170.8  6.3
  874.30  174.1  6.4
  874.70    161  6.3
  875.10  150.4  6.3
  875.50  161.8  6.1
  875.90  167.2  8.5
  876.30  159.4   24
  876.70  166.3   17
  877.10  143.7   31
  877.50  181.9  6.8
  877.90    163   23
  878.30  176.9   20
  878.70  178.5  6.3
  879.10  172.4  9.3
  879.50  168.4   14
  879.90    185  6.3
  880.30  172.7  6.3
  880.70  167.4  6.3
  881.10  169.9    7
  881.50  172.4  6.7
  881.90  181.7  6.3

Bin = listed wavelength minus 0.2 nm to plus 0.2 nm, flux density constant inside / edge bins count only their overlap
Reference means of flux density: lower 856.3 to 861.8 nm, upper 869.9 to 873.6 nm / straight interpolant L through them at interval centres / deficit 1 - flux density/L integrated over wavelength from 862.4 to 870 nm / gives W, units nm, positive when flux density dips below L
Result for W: 0.36 nm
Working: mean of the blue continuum 177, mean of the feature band 164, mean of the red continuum 169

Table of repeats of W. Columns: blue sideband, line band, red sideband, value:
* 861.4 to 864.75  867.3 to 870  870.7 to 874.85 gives 0.09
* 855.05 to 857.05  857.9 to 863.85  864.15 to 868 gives 0.10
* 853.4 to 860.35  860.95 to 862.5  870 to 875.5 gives 0.09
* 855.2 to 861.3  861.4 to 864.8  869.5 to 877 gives 0.21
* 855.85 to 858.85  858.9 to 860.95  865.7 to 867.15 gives 0.07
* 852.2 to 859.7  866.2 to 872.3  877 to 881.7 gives 0.41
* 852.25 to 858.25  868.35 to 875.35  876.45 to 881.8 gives 0.31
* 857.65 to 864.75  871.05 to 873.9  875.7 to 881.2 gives -0.01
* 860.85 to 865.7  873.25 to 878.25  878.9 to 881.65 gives 0.19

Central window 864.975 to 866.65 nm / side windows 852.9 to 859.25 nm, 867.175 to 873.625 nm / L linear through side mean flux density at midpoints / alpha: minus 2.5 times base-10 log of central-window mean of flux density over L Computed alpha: 0.02 mag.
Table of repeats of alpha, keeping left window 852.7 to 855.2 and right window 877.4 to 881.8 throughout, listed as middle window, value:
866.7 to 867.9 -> 0.15 mag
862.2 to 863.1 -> 0.12 mag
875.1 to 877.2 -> 0.10 mag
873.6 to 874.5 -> 0.02 mag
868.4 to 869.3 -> 0.09 mag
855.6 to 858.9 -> 0.00 mag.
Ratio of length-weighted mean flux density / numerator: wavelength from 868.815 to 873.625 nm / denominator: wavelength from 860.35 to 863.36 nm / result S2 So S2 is 1.0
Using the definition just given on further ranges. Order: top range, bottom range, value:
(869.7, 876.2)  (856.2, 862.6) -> 0.95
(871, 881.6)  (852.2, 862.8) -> 0.94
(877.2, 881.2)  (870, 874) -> 1.02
